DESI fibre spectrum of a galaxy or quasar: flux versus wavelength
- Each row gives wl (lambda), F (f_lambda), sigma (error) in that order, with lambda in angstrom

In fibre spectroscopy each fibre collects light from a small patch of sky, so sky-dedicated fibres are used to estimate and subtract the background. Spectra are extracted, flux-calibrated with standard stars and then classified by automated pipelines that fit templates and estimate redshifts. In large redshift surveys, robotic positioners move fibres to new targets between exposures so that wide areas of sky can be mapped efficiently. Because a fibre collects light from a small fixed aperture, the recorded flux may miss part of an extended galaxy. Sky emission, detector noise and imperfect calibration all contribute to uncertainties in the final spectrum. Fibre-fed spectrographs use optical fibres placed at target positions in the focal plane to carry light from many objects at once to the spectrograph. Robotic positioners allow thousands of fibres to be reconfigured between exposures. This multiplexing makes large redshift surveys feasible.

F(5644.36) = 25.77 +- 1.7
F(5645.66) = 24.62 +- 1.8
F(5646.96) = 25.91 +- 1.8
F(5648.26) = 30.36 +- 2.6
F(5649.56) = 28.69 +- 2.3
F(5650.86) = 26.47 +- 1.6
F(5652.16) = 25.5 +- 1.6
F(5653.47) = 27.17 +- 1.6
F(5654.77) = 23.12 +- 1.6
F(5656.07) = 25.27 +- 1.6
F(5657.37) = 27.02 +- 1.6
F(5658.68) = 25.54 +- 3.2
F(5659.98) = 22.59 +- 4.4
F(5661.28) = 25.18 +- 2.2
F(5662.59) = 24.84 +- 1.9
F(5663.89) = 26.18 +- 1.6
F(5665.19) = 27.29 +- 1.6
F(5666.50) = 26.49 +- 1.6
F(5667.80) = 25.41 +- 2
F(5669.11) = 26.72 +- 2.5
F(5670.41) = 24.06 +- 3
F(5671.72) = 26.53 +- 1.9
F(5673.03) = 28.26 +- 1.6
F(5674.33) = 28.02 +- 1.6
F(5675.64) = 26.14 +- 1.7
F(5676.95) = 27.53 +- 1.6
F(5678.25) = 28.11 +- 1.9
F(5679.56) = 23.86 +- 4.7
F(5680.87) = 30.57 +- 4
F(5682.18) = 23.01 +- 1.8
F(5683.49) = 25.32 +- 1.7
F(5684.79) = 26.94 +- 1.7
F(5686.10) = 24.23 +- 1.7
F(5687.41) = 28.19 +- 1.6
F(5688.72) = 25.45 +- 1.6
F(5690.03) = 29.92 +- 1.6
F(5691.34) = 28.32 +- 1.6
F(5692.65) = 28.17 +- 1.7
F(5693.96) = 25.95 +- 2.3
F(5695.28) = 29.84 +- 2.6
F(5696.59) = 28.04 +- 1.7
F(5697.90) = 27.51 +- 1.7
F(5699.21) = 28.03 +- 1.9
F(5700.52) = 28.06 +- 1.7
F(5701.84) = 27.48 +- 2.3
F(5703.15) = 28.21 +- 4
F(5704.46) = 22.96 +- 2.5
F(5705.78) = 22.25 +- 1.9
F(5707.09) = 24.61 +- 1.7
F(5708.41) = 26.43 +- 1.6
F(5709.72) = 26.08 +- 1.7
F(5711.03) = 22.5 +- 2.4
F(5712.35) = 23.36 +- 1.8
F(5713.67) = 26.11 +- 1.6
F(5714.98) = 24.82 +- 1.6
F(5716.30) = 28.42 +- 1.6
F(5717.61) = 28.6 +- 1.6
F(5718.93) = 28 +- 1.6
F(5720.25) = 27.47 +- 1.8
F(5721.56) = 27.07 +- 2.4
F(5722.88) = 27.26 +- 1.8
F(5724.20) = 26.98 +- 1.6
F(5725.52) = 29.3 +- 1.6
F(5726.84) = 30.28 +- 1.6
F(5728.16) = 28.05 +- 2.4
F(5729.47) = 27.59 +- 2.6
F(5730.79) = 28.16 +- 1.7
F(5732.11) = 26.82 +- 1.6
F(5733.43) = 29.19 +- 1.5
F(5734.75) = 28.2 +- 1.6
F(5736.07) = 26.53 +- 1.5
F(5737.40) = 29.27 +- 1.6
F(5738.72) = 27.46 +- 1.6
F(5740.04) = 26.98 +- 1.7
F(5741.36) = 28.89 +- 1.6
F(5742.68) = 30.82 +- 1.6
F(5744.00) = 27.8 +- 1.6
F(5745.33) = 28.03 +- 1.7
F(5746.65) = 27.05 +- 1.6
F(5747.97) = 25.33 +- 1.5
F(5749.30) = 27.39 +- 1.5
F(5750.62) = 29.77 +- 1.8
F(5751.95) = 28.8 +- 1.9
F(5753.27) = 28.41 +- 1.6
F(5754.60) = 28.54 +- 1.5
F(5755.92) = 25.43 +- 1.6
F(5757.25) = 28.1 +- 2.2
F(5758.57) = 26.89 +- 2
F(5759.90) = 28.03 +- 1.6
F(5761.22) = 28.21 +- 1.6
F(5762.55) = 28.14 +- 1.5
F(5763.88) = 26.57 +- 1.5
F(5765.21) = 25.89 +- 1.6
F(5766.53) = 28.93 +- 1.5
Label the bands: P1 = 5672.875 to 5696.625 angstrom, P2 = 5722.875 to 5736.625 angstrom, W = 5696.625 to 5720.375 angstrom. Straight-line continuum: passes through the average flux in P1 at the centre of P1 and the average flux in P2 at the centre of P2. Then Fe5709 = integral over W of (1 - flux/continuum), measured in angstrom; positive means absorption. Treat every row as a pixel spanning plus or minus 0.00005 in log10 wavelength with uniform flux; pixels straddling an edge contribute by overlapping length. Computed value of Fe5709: 1.2 angstrom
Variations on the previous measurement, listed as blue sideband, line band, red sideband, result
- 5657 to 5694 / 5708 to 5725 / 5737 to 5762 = 0.5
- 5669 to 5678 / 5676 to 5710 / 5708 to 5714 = -1.3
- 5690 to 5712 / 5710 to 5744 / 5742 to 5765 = -0.4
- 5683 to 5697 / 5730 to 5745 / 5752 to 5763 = -0.3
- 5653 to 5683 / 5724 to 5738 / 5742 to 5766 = -0.5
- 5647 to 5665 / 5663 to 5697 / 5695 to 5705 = 0.0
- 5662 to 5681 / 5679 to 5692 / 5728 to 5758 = 0.1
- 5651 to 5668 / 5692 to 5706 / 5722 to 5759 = -0.2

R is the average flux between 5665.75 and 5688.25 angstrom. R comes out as 26.4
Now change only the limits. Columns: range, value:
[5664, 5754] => 27.1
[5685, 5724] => 26.7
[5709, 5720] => 26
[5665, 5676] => 26.5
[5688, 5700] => 27.9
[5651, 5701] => 26.5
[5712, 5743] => 27.7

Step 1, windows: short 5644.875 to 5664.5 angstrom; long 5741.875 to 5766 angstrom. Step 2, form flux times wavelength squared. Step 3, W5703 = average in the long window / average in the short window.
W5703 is 1.11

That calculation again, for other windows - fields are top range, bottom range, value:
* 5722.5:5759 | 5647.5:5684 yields 1.09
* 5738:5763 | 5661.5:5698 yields 1.07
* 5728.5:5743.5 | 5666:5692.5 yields 1.08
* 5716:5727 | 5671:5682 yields 1.05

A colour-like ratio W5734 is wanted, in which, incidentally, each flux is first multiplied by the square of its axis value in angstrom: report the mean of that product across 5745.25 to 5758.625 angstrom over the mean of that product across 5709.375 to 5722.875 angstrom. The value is 1.1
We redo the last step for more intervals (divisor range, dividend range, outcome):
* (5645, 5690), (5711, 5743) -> 1.07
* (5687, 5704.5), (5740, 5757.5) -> 1.03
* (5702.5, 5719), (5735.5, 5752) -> 1.11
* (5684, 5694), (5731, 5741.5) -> 1.04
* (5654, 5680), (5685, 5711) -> 1.04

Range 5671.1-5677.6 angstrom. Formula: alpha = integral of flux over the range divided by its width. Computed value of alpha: 27.3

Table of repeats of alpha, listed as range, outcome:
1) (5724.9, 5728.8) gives 29.2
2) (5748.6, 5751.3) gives 28.5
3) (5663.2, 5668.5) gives 26.3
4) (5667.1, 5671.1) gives 25.4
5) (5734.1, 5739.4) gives 27.8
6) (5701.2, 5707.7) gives 25.1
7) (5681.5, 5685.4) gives 25.1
